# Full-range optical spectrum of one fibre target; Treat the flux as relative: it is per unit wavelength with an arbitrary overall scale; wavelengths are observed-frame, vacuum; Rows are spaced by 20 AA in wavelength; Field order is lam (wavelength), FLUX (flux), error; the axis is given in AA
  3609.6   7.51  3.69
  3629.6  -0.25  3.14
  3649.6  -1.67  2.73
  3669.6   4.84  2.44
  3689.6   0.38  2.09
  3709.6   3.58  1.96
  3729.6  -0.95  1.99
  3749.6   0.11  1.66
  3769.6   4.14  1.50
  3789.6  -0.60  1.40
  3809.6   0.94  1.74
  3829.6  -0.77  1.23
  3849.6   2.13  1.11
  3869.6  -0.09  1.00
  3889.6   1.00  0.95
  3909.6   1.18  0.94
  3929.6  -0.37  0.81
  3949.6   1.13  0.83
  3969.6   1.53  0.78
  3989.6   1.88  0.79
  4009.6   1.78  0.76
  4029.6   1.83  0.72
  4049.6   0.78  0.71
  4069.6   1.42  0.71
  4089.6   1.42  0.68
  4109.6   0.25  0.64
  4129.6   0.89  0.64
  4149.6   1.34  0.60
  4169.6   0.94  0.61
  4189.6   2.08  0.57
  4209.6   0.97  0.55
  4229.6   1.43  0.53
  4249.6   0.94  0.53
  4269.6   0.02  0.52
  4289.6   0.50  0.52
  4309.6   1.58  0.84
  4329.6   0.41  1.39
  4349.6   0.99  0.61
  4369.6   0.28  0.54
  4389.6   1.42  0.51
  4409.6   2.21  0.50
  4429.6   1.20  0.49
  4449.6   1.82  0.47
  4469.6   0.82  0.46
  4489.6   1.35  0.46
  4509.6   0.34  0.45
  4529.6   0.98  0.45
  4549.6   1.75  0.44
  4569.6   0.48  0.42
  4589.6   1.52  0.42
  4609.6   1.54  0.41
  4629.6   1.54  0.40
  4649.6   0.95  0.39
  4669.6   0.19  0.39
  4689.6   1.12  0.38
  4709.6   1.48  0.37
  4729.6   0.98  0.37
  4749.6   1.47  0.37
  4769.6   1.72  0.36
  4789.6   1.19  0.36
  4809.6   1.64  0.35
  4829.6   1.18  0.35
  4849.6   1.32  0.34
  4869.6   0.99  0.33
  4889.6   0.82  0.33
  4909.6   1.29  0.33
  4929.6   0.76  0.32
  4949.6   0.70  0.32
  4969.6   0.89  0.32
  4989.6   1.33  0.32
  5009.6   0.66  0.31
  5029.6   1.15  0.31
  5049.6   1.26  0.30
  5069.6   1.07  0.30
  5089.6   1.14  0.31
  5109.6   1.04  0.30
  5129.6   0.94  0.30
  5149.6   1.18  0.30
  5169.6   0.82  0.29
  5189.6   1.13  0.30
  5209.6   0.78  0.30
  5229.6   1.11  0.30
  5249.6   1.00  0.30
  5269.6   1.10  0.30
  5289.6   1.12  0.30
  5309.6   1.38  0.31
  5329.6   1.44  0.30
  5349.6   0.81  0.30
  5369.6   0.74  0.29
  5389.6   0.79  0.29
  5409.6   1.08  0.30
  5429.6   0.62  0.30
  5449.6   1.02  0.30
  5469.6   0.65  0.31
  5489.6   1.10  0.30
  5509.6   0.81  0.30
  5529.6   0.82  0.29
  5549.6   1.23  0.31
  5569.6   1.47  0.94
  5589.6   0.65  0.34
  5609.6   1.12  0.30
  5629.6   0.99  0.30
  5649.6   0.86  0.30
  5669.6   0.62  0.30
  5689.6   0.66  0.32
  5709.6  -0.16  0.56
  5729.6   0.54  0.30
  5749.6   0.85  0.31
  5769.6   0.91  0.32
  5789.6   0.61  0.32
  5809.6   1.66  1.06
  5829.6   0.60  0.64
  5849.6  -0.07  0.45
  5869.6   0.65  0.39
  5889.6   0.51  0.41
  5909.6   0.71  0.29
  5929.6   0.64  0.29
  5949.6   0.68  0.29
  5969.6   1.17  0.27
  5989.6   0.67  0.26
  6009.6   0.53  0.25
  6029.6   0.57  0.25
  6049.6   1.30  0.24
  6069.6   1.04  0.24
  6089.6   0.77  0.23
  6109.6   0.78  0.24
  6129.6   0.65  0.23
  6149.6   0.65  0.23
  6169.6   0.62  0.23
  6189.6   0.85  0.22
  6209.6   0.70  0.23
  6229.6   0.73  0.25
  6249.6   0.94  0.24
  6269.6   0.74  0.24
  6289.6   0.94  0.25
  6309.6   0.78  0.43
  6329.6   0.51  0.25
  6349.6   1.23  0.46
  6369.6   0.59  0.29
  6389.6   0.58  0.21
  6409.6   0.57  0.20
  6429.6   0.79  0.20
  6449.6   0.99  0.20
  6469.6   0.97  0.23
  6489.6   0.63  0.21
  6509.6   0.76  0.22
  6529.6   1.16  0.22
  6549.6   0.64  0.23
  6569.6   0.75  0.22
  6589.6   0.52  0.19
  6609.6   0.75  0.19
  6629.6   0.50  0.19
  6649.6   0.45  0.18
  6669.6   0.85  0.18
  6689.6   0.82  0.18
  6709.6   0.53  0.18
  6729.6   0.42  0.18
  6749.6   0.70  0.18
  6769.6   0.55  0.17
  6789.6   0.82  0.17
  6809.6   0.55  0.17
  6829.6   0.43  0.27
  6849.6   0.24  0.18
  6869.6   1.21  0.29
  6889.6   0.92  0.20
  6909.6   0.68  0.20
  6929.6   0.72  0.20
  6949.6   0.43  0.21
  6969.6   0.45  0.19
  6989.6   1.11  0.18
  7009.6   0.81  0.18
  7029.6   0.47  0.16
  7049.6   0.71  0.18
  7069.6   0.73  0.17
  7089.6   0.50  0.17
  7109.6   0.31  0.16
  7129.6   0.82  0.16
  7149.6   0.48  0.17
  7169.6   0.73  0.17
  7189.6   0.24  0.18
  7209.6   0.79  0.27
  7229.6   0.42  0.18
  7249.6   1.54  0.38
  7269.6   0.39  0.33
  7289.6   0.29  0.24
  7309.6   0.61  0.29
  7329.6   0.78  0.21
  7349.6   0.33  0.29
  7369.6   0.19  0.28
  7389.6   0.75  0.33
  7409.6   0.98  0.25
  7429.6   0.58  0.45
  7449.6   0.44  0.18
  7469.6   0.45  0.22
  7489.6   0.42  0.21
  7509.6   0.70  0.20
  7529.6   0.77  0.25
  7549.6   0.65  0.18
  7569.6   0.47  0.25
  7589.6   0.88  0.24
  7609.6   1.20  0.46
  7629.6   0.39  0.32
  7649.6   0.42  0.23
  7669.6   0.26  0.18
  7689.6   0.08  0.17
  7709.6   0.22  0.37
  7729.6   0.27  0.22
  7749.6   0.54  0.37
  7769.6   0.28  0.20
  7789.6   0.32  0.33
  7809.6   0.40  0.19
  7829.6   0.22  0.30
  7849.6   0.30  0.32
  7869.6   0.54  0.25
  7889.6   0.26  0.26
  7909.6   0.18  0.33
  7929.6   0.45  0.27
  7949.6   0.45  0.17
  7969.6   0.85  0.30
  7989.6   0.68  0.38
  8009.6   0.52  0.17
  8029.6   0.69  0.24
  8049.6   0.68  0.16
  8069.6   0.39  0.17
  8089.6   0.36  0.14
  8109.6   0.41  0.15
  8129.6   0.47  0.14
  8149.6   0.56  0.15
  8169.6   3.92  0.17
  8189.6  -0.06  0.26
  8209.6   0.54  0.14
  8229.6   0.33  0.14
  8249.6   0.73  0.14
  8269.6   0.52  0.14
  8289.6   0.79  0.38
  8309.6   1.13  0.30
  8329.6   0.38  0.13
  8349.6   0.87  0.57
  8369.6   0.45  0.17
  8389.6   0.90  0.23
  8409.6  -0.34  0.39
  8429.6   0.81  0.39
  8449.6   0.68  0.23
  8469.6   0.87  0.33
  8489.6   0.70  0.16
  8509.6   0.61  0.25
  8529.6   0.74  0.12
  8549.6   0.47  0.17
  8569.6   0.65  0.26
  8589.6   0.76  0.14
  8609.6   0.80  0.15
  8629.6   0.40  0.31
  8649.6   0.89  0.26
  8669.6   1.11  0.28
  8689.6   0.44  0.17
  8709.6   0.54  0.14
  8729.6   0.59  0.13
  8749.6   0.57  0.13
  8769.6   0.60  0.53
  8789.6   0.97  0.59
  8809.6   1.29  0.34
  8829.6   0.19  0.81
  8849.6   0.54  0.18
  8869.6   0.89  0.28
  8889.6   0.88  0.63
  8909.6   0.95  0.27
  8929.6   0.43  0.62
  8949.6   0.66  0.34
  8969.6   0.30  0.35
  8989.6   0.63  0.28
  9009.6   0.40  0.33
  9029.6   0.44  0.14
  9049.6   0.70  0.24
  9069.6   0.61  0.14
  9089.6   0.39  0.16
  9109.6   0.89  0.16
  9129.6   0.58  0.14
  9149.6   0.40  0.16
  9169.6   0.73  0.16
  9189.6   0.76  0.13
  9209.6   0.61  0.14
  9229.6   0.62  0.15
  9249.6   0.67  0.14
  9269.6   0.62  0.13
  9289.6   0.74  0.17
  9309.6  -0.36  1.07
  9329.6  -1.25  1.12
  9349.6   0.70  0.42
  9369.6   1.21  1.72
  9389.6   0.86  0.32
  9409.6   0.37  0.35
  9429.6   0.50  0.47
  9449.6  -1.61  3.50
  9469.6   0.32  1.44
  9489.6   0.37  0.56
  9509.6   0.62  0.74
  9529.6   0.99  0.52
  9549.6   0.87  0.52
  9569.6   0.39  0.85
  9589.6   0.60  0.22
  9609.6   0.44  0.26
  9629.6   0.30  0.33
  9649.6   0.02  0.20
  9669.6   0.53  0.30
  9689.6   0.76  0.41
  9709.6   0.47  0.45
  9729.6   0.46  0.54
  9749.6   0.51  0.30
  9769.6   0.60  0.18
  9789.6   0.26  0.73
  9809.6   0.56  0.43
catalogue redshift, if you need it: 1.192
